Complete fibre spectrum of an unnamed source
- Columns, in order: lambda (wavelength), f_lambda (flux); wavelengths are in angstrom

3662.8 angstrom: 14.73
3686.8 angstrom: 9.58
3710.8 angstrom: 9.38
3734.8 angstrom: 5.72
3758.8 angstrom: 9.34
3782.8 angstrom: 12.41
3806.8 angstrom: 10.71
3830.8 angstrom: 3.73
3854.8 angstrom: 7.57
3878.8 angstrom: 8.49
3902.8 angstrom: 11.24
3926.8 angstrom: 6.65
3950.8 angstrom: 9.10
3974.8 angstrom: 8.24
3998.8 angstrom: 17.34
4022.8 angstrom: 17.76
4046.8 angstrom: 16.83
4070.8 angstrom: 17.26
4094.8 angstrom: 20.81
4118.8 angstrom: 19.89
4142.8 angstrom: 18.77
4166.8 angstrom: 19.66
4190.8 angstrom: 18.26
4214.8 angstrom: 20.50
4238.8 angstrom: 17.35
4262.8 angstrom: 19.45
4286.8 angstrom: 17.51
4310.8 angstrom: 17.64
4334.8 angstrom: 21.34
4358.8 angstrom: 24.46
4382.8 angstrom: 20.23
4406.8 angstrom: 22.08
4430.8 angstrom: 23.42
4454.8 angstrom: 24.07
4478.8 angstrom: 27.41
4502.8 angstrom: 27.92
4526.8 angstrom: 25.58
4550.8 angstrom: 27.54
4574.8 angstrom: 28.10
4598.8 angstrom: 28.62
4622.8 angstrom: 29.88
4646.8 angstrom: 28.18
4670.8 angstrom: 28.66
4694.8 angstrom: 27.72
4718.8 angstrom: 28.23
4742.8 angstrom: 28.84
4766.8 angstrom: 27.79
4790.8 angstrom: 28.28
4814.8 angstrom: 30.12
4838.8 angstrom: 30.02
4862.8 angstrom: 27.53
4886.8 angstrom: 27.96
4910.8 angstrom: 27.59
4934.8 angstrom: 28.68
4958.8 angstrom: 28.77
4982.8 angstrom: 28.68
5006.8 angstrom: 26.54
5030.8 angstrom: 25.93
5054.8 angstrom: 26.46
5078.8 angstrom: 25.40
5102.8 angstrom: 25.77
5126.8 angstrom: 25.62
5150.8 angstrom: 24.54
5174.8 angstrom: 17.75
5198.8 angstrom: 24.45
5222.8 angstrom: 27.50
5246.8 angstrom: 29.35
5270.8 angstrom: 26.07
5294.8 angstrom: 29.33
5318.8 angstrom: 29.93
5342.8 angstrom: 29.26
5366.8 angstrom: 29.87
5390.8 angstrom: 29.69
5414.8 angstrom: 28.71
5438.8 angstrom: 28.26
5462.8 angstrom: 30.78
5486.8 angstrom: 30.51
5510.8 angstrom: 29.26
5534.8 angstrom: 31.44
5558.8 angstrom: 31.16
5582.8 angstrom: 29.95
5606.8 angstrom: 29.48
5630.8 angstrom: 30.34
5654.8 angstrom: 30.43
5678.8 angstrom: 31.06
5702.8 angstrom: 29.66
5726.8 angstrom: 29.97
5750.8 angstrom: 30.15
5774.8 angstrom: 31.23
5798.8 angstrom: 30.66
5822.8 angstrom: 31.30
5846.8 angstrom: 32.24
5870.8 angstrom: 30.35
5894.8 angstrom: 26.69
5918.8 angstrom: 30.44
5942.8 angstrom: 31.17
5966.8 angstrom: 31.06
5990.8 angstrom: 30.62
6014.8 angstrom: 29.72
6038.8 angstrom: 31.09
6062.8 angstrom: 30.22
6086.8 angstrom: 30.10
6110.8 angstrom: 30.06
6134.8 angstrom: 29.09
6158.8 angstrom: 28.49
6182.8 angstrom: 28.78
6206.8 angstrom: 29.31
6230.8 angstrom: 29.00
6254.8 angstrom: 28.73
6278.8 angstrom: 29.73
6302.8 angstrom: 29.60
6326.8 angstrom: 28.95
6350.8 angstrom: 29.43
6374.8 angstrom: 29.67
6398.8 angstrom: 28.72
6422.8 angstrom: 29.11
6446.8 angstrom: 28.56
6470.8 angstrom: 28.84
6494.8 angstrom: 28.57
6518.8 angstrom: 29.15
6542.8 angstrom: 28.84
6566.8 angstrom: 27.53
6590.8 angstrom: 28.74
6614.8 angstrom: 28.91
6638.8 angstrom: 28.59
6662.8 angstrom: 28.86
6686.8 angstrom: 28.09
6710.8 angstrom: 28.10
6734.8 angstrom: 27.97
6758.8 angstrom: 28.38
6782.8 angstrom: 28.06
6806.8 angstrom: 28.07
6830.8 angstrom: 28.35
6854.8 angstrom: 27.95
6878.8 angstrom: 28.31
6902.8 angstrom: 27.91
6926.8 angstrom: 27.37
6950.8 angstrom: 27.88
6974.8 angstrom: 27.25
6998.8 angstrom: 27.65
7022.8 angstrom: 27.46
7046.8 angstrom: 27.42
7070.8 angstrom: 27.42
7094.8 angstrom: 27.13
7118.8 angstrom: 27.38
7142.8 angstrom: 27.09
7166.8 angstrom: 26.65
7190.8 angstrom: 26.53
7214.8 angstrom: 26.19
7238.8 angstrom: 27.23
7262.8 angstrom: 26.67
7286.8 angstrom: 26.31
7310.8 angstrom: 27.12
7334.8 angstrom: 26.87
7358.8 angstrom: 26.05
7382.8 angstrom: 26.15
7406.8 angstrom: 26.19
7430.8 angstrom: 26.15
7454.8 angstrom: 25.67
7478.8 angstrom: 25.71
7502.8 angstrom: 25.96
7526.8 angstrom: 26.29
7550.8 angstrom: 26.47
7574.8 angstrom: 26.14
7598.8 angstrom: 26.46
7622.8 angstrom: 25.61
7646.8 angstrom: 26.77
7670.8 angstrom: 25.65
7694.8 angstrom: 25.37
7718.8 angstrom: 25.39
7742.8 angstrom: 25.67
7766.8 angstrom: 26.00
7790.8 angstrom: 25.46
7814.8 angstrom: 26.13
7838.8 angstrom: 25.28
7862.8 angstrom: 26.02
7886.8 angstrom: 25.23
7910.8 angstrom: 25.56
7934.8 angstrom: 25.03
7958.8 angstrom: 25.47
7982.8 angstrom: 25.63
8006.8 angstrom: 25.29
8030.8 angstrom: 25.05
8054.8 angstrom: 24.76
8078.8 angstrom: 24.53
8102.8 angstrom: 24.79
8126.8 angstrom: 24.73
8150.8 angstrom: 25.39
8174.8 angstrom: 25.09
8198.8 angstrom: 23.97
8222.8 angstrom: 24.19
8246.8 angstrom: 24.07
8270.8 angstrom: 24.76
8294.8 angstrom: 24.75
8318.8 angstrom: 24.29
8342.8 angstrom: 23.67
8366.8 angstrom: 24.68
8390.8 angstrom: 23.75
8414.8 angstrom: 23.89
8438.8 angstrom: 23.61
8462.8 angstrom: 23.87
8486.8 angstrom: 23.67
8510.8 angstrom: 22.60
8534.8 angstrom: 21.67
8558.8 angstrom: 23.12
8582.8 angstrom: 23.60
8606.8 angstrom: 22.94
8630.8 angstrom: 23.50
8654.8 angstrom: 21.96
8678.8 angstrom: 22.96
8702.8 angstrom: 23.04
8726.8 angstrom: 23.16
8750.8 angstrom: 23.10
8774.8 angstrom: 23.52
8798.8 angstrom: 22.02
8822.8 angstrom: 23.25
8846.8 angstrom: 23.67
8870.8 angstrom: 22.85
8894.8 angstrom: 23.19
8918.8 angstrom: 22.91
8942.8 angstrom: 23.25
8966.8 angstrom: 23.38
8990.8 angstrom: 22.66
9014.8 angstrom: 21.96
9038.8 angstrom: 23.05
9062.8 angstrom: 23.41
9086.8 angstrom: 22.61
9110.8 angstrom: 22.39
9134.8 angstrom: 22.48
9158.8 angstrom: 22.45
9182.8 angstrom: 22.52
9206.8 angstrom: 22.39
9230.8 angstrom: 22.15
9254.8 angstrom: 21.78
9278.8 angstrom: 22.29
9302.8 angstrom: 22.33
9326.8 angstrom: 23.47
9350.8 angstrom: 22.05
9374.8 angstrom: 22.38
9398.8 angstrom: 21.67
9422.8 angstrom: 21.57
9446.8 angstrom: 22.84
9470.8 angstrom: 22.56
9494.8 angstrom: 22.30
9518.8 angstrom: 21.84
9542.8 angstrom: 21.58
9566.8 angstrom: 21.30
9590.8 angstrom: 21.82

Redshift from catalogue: 0.000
